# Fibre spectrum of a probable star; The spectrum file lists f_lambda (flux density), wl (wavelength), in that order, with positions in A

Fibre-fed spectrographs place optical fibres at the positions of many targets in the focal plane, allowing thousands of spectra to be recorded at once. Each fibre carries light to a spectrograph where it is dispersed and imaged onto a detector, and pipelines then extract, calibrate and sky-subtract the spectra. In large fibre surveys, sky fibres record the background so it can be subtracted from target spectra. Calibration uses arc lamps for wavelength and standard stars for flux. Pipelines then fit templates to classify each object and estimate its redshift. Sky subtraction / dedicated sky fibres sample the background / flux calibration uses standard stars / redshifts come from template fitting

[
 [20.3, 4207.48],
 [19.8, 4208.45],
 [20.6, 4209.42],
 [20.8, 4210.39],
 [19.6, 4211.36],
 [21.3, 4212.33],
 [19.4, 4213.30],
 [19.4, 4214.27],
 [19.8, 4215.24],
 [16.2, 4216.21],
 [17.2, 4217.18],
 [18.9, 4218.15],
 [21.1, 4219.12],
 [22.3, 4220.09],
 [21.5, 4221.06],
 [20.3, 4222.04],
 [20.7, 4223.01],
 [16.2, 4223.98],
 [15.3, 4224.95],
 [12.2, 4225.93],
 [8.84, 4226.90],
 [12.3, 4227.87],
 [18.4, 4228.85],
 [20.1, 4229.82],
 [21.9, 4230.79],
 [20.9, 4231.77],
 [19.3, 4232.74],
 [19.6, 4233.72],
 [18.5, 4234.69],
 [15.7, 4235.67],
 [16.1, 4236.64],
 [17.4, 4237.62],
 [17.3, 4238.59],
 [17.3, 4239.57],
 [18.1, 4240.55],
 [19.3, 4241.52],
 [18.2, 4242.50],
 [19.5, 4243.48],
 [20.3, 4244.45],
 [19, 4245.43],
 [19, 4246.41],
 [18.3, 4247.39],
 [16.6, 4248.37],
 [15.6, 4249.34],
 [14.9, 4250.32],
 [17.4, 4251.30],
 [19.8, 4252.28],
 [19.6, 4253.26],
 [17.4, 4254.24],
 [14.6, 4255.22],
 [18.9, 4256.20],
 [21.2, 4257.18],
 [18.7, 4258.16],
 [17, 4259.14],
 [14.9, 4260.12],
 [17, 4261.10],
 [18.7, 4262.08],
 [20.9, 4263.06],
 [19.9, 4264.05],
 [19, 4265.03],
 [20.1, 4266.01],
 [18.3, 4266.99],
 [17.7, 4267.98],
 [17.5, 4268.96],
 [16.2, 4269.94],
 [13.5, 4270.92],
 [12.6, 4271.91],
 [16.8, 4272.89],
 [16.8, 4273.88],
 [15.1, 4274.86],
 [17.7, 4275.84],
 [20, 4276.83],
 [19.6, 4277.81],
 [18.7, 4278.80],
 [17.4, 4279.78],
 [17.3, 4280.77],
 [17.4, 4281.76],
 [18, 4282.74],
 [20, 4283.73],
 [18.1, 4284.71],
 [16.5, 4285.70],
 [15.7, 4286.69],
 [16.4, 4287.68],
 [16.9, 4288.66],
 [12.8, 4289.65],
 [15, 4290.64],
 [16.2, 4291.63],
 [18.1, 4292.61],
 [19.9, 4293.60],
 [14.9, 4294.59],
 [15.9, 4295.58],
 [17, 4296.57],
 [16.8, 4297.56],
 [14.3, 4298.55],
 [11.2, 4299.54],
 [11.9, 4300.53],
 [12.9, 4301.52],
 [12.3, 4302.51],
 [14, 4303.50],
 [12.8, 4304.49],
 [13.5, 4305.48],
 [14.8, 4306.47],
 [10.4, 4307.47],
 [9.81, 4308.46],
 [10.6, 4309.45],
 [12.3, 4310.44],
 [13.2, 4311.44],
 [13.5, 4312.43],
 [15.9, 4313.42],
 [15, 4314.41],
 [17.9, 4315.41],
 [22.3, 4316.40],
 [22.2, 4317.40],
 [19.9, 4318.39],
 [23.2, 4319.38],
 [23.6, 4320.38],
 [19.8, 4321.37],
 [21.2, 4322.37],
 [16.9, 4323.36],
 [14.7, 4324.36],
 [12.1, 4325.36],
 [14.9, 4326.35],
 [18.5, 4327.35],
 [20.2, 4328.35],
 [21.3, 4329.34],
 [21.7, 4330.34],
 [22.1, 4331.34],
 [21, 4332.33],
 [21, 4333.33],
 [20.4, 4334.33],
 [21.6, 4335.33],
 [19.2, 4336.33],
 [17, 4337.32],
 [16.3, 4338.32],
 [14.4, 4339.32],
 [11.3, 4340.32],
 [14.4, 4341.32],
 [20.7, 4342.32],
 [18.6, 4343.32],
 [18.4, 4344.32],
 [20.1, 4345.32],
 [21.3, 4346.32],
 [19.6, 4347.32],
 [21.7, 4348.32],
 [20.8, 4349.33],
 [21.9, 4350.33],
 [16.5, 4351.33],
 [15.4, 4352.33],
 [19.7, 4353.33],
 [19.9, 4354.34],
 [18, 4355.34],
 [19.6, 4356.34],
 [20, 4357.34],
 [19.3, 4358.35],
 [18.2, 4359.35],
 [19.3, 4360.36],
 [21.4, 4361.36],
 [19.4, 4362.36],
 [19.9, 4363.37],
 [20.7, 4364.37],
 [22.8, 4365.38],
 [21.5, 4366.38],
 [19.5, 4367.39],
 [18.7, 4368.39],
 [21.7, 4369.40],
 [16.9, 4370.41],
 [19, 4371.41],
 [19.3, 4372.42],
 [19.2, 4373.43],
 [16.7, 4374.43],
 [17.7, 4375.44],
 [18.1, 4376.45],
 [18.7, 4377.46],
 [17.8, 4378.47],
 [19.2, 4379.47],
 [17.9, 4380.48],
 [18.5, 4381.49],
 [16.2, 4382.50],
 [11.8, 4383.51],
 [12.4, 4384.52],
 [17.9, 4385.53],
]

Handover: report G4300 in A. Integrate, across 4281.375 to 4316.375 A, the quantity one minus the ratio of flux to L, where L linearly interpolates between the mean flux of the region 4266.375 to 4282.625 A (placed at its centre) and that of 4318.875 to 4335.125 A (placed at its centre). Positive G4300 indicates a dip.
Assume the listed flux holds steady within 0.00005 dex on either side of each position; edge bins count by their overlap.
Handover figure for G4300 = 6.1 A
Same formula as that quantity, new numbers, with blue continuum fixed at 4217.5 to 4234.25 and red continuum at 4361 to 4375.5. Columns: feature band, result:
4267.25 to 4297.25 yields 3.1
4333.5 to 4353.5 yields 1.0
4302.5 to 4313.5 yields 3.7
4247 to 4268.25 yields 0.6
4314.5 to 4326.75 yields 0.1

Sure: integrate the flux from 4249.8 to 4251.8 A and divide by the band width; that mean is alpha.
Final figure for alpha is 16.1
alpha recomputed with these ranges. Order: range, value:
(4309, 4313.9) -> 13.1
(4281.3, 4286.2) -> 18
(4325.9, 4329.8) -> 18.7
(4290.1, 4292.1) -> 15.5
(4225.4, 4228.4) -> 11.2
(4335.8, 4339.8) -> 16.8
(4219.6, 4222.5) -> 21.3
